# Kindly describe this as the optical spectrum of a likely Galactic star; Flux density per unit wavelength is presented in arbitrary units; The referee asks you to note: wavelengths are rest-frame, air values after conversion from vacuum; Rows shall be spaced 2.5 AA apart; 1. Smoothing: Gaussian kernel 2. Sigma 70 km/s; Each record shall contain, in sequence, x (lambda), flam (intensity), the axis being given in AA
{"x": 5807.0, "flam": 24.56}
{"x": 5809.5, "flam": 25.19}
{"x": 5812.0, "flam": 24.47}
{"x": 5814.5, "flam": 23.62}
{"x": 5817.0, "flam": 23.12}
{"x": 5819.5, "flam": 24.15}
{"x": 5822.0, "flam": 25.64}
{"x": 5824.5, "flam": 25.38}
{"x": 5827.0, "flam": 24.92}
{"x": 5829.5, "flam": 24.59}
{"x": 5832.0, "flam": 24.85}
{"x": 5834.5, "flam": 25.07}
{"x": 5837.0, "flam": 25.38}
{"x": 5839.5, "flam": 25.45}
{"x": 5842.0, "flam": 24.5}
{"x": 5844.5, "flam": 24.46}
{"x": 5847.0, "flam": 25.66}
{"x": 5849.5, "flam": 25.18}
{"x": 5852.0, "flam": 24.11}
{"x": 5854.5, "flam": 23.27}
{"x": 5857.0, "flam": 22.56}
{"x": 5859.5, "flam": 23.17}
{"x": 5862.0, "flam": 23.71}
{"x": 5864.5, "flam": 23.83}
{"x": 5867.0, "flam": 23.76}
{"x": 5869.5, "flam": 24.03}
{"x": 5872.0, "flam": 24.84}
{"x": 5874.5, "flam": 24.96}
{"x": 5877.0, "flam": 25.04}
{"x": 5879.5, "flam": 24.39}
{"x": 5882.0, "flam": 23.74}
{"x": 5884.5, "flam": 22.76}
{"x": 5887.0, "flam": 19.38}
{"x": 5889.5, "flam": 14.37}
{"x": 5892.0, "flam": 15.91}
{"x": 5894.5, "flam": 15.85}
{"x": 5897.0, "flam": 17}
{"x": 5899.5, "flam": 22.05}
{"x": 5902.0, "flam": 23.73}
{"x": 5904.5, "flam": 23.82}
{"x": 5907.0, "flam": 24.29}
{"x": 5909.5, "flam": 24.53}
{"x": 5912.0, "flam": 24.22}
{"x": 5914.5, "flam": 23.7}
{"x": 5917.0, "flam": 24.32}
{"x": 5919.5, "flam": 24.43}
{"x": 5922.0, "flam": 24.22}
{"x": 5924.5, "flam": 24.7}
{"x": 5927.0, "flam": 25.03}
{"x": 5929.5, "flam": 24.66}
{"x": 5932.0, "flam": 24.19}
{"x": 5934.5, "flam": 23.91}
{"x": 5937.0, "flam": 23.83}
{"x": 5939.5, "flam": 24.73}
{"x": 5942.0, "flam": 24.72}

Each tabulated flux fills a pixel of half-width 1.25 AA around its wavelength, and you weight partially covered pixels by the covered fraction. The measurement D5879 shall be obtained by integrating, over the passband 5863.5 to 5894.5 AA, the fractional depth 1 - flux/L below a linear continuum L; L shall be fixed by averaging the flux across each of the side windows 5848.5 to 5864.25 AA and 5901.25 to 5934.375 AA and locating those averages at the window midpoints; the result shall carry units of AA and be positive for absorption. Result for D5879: 2.5 AA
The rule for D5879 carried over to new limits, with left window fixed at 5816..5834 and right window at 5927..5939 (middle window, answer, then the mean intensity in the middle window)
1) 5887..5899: 3.9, 16.5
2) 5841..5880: 0.6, 24.2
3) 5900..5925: 0.2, 24.1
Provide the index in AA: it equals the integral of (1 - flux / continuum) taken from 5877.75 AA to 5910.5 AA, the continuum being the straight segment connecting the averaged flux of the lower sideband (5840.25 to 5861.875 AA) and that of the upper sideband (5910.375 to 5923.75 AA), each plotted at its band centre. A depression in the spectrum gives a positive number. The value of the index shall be 4.4 AA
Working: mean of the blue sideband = 24.1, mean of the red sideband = 24.2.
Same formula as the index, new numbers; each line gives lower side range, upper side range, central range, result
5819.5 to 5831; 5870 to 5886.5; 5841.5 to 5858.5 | 0.24 AA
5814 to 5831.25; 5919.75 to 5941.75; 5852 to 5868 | 0.69 AA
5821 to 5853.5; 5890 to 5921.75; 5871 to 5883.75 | -0.74 AA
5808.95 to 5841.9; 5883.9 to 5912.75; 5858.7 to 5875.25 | -1.26 AA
